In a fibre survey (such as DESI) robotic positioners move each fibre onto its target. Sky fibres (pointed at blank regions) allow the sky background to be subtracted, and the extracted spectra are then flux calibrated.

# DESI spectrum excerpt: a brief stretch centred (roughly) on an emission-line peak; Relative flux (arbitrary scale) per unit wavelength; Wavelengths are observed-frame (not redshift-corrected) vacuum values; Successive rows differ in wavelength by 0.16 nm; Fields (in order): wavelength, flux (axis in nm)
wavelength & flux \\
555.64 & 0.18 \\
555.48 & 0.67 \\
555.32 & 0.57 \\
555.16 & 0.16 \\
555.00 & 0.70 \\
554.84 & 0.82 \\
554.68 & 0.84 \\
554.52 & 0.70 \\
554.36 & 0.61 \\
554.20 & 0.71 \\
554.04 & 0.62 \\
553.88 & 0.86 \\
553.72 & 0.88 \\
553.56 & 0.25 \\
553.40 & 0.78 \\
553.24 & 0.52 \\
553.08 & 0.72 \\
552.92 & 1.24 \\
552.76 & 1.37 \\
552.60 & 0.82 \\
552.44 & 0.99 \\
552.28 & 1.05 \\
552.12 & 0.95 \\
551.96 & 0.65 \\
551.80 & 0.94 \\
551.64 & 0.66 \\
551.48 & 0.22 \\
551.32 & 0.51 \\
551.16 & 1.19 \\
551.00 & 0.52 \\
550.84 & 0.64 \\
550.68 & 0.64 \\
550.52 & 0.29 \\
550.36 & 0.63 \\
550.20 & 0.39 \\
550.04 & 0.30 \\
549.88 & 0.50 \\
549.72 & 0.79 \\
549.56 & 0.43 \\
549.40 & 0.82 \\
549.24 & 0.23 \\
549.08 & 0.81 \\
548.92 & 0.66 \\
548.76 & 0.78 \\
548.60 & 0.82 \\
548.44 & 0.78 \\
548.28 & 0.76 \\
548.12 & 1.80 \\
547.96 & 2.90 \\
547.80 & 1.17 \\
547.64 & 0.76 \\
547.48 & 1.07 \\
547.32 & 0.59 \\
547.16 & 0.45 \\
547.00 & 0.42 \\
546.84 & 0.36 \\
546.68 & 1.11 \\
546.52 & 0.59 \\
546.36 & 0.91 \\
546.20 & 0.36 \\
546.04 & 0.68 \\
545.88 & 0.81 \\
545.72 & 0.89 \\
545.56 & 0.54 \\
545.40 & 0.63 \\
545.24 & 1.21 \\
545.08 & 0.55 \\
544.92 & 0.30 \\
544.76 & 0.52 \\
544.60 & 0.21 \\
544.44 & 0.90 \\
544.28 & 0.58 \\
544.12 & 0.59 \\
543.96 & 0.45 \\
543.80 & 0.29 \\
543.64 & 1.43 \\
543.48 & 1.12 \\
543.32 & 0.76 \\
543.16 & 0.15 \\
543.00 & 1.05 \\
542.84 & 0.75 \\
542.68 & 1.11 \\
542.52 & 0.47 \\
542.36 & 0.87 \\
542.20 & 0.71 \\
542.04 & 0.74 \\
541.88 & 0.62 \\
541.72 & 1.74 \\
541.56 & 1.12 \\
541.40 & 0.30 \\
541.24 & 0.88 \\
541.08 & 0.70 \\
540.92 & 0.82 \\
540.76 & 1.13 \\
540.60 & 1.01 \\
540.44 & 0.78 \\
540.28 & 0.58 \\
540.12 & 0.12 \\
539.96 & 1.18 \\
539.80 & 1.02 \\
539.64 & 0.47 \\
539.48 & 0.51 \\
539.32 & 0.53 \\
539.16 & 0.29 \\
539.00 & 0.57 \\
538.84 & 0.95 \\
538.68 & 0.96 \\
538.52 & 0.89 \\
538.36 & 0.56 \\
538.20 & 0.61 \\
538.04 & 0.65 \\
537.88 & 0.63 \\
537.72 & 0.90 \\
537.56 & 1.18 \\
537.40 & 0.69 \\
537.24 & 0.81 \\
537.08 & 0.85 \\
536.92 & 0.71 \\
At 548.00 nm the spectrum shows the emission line H-beta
